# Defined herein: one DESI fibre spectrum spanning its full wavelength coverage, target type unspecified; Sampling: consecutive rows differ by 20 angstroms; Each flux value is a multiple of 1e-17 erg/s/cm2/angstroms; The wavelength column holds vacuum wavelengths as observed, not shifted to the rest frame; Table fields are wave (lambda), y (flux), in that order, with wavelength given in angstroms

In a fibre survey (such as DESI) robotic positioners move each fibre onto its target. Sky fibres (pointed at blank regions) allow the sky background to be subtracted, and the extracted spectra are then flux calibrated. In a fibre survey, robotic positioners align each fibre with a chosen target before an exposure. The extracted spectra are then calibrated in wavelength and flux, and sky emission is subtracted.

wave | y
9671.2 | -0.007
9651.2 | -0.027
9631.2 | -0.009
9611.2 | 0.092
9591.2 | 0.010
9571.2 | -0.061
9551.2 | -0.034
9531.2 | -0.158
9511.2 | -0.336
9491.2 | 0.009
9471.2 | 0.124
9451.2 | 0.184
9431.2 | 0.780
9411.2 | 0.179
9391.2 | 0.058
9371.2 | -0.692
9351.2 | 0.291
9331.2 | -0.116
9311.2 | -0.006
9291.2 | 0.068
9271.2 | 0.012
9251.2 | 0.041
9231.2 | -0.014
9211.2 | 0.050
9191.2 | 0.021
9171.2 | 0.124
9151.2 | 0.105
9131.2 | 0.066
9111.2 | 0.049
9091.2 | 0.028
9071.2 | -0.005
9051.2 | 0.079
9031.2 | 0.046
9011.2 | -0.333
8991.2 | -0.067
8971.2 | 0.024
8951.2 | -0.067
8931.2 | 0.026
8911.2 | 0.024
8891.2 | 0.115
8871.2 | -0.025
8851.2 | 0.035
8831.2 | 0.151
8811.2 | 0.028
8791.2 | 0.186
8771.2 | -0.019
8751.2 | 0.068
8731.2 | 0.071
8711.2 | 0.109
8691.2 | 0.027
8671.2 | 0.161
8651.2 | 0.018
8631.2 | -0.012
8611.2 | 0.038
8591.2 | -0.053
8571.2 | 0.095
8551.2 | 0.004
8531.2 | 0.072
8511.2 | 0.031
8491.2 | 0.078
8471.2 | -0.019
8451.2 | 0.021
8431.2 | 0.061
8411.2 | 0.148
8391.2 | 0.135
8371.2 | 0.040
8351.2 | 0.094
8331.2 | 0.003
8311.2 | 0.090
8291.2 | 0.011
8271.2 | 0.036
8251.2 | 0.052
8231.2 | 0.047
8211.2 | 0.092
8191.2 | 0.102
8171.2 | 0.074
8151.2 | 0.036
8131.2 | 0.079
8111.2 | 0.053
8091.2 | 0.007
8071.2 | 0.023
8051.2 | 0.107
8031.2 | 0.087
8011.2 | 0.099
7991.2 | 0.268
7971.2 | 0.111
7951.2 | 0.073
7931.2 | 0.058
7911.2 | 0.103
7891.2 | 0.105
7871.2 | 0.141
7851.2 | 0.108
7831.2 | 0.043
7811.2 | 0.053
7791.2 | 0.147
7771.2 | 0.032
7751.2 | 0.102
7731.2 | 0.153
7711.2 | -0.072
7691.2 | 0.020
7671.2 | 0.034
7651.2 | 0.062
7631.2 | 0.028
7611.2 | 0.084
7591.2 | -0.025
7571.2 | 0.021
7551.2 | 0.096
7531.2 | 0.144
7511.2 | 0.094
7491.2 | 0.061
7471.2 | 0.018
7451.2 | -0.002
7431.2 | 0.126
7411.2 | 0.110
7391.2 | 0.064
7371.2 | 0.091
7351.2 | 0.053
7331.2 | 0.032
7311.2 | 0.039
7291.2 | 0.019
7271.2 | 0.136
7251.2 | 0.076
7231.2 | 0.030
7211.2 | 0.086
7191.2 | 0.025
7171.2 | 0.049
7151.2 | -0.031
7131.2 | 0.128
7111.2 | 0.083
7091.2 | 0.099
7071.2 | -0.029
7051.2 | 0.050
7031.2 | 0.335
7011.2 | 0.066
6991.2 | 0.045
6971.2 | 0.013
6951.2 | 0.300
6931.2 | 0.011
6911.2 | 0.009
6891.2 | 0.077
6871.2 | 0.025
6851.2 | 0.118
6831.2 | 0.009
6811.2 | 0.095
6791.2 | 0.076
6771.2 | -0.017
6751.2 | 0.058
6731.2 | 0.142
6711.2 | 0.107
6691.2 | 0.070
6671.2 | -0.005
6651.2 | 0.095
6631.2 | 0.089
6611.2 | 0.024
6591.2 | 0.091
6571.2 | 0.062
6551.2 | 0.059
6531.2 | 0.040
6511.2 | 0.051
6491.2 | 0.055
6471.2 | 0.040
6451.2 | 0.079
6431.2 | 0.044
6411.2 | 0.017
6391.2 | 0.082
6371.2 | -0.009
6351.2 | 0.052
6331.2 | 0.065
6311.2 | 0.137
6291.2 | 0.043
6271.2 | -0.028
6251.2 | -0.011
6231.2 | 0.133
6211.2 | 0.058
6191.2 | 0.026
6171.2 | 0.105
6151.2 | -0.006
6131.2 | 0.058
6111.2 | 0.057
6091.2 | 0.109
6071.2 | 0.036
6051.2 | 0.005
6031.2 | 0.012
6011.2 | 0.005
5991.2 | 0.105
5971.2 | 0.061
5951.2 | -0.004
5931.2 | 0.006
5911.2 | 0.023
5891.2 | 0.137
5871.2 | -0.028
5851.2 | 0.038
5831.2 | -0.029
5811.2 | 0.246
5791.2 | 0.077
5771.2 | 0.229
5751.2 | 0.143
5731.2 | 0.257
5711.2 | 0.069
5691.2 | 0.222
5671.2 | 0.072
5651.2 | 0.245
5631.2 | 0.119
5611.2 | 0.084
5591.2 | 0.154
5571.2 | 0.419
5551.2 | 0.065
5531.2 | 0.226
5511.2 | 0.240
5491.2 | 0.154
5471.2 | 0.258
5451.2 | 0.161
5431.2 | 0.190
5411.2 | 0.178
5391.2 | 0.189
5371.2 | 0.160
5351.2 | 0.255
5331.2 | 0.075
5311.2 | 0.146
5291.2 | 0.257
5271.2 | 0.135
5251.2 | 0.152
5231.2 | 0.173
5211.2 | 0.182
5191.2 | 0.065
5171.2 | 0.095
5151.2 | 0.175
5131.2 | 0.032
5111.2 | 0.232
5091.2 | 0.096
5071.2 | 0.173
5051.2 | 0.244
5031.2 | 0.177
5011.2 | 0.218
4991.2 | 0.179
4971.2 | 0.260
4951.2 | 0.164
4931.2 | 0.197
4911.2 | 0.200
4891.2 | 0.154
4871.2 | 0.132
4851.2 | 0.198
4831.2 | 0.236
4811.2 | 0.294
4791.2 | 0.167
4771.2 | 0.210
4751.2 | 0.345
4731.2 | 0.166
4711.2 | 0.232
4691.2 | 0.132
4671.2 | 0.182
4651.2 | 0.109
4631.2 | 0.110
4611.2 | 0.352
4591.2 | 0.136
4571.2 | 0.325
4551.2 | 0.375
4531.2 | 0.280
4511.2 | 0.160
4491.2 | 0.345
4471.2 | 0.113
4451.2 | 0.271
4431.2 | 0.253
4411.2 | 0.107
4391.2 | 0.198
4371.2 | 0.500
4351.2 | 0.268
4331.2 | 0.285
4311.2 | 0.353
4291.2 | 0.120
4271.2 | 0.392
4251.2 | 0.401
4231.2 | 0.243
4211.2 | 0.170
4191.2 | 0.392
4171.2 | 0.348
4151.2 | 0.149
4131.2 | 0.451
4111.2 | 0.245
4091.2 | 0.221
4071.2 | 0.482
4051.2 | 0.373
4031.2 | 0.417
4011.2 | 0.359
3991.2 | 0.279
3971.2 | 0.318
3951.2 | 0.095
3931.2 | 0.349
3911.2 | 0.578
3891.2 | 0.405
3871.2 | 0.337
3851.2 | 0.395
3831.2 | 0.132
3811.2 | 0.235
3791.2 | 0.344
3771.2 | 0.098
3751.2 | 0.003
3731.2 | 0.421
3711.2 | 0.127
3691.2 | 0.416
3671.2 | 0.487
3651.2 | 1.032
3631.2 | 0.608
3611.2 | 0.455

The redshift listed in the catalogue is 0.88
